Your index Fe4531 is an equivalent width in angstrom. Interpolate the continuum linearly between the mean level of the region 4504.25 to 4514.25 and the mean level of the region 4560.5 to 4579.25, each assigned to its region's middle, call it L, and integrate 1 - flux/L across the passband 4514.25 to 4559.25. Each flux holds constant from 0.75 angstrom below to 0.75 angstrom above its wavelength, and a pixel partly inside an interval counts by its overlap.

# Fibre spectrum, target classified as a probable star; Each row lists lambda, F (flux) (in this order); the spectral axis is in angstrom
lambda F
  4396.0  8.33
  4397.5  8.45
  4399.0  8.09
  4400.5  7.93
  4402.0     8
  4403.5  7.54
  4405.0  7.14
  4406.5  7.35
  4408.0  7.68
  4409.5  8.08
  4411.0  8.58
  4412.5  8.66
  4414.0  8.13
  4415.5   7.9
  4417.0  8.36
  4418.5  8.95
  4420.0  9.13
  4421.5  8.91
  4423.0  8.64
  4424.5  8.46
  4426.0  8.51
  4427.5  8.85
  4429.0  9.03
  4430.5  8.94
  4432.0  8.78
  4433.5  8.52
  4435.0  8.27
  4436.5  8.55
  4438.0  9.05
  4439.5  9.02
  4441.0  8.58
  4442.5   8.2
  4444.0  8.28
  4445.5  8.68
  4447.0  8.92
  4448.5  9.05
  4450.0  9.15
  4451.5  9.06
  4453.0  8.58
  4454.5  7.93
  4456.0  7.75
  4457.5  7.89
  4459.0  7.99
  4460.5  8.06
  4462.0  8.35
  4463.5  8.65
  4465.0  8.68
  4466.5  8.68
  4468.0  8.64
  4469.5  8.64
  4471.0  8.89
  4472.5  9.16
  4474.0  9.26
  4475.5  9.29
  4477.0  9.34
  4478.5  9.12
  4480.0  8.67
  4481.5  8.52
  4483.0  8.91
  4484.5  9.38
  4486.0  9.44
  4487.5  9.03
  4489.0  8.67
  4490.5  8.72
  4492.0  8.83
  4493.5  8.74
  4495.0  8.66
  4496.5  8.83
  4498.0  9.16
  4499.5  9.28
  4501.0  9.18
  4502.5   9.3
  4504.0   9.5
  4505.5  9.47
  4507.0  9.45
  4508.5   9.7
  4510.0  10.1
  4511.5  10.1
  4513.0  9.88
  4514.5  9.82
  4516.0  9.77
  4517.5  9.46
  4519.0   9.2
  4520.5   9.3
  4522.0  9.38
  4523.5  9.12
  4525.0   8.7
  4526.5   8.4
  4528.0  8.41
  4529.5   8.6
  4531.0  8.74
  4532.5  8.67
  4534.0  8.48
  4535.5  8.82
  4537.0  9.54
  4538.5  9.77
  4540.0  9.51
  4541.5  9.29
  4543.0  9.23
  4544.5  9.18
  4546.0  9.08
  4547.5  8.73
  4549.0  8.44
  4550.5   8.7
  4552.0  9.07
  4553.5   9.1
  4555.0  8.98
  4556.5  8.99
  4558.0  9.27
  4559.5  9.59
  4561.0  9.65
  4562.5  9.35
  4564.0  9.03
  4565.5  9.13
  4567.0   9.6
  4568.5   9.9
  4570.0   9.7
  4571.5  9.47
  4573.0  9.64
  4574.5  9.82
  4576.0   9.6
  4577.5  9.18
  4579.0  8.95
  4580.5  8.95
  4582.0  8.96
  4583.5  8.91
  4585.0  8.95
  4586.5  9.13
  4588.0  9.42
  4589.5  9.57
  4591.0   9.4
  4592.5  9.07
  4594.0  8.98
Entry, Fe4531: 2.7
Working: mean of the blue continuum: 9.77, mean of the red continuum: 9.47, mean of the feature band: 9.06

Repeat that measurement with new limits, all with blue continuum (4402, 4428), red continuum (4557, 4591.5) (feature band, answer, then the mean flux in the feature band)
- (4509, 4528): -0.9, 9.4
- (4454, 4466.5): 0.6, 8.2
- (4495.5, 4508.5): -0.6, 9.28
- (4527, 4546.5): 0.2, 9.02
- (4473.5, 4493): -0.6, 9.01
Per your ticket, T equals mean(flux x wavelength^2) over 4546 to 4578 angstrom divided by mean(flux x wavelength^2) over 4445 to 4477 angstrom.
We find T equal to 1.1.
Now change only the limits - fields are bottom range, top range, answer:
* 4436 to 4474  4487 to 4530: 1.10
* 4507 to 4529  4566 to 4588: 1.02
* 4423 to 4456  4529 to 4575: 1.12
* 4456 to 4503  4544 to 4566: 1.07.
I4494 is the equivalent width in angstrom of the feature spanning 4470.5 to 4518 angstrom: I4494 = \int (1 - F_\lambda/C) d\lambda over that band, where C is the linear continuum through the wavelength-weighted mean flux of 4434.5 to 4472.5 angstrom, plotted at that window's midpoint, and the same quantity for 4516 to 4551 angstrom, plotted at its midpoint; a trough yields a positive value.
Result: -2.4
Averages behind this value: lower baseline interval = 8.56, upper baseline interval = 9.01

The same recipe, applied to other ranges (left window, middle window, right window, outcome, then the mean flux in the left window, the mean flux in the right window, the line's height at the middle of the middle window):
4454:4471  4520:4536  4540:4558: 0.1 angstrom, 8.33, 9.02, 8.85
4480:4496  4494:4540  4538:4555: -1.3 angstrom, 8.88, 9.08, 8.98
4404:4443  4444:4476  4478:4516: 0.8 angstrom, 8.47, 9.23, 8.85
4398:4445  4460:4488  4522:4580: -0.6 angstrom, 8.39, 9.15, 8.7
